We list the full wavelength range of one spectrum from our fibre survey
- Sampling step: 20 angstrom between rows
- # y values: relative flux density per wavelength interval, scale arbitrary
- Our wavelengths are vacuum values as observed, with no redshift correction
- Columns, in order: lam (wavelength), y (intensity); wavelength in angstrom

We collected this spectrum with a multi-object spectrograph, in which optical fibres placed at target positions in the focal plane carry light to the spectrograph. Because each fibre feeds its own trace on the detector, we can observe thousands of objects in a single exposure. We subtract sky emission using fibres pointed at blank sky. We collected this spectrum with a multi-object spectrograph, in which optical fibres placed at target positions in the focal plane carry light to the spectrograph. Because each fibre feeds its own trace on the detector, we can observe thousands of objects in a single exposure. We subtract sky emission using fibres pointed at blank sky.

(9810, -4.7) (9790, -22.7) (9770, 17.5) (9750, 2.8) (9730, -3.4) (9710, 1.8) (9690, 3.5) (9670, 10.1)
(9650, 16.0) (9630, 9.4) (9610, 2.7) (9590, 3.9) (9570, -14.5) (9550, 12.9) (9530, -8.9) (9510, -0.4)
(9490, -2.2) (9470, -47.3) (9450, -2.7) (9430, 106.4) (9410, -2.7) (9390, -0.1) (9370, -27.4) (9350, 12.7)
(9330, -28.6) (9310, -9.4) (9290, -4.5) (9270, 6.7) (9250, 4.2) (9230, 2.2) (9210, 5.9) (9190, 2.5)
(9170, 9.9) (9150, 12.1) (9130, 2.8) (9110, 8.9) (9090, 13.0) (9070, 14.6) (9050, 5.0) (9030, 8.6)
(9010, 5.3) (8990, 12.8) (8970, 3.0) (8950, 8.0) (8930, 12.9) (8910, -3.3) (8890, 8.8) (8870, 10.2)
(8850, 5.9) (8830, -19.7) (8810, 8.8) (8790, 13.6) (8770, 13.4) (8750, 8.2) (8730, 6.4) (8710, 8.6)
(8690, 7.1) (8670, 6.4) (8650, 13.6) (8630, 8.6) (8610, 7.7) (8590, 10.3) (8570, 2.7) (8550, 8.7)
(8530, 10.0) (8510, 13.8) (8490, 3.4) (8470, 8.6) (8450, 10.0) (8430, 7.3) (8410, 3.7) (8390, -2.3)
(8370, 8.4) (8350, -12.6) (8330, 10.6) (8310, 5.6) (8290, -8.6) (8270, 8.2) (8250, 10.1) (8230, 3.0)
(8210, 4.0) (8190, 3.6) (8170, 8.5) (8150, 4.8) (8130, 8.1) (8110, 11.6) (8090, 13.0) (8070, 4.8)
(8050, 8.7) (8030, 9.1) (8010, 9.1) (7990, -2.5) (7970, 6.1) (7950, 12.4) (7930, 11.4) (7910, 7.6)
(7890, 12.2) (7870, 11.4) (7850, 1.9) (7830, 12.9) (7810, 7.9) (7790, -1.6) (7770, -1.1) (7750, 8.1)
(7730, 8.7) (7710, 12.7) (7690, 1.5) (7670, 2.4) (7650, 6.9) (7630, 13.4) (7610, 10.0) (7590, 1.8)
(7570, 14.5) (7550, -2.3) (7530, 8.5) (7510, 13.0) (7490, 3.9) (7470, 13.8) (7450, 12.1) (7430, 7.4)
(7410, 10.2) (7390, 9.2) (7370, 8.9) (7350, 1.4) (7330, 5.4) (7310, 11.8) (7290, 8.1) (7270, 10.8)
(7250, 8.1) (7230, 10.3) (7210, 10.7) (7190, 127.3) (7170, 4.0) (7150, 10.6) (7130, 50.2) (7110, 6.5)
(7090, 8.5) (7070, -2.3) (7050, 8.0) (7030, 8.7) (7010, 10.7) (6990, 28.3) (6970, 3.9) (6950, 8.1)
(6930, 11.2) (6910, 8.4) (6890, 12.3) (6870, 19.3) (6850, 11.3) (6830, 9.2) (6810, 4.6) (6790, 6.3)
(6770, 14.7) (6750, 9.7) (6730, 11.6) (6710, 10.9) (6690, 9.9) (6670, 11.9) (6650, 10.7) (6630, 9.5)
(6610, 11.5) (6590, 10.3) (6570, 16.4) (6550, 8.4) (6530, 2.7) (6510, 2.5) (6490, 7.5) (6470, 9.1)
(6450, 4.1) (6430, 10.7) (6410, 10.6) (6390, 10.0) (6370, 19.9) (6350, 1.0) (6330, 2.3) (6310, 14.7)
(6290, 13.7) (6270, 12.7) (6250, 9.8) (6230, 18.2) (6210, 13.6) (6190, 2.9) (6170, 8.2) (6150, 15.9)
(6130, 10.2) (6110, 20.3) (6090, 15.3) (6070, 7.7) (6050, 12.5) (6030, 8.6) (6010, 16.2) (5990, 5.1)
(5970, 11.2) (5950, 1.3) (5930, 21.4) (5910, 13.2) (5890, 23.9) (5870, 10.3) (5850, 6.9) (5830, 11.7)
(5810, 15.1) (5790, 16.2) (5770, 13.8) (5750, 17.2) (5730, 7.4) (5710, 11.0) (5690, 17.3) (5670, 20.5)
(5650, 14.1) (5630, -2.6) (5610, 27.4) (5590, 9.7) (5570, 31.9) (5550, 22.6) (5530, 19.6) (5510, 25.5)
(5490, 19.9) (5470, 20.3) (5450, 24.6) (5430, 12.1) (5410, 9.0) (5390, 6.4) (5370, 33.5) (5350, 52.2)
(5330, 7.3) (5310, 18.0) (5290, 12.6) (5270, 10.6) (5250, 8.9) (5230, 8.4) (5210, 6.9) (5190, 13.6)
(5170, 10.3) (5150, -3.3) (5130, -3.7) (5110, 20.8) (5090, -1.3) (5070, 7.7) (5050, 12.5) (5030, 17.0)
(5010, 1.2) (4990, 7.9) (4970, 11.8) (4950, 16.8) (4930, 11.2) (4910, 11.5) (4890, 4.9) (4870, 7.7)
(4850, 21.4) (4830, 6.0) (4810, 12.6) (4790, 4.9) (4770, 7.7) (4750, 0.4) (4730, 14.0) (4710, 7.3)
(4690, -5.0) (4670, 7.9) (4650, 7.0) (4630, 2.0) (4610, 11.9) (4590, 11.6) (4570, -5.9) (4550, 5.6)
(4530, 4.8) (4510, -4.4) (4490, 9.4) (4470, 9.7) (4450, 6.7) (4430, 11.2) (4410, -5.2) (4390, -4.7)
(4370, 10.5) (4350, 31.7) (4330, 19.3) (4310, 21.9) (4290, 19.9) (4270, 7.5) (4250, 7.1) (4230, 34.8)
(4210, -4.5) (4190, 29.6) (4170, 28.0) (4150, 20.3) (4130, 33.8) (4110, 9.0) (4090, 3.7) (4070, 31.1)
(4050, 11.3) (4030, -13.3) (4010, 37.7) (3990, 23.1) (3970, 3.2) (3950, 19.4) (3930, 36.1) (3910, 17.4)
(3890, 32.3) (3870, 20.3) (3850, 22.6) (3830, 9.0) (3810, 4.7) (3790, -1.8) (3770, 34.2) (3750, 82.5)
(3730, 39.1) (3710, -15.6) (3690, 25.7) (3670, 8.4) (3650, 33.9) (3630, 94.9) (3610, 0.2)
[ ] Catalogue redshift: 0.44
